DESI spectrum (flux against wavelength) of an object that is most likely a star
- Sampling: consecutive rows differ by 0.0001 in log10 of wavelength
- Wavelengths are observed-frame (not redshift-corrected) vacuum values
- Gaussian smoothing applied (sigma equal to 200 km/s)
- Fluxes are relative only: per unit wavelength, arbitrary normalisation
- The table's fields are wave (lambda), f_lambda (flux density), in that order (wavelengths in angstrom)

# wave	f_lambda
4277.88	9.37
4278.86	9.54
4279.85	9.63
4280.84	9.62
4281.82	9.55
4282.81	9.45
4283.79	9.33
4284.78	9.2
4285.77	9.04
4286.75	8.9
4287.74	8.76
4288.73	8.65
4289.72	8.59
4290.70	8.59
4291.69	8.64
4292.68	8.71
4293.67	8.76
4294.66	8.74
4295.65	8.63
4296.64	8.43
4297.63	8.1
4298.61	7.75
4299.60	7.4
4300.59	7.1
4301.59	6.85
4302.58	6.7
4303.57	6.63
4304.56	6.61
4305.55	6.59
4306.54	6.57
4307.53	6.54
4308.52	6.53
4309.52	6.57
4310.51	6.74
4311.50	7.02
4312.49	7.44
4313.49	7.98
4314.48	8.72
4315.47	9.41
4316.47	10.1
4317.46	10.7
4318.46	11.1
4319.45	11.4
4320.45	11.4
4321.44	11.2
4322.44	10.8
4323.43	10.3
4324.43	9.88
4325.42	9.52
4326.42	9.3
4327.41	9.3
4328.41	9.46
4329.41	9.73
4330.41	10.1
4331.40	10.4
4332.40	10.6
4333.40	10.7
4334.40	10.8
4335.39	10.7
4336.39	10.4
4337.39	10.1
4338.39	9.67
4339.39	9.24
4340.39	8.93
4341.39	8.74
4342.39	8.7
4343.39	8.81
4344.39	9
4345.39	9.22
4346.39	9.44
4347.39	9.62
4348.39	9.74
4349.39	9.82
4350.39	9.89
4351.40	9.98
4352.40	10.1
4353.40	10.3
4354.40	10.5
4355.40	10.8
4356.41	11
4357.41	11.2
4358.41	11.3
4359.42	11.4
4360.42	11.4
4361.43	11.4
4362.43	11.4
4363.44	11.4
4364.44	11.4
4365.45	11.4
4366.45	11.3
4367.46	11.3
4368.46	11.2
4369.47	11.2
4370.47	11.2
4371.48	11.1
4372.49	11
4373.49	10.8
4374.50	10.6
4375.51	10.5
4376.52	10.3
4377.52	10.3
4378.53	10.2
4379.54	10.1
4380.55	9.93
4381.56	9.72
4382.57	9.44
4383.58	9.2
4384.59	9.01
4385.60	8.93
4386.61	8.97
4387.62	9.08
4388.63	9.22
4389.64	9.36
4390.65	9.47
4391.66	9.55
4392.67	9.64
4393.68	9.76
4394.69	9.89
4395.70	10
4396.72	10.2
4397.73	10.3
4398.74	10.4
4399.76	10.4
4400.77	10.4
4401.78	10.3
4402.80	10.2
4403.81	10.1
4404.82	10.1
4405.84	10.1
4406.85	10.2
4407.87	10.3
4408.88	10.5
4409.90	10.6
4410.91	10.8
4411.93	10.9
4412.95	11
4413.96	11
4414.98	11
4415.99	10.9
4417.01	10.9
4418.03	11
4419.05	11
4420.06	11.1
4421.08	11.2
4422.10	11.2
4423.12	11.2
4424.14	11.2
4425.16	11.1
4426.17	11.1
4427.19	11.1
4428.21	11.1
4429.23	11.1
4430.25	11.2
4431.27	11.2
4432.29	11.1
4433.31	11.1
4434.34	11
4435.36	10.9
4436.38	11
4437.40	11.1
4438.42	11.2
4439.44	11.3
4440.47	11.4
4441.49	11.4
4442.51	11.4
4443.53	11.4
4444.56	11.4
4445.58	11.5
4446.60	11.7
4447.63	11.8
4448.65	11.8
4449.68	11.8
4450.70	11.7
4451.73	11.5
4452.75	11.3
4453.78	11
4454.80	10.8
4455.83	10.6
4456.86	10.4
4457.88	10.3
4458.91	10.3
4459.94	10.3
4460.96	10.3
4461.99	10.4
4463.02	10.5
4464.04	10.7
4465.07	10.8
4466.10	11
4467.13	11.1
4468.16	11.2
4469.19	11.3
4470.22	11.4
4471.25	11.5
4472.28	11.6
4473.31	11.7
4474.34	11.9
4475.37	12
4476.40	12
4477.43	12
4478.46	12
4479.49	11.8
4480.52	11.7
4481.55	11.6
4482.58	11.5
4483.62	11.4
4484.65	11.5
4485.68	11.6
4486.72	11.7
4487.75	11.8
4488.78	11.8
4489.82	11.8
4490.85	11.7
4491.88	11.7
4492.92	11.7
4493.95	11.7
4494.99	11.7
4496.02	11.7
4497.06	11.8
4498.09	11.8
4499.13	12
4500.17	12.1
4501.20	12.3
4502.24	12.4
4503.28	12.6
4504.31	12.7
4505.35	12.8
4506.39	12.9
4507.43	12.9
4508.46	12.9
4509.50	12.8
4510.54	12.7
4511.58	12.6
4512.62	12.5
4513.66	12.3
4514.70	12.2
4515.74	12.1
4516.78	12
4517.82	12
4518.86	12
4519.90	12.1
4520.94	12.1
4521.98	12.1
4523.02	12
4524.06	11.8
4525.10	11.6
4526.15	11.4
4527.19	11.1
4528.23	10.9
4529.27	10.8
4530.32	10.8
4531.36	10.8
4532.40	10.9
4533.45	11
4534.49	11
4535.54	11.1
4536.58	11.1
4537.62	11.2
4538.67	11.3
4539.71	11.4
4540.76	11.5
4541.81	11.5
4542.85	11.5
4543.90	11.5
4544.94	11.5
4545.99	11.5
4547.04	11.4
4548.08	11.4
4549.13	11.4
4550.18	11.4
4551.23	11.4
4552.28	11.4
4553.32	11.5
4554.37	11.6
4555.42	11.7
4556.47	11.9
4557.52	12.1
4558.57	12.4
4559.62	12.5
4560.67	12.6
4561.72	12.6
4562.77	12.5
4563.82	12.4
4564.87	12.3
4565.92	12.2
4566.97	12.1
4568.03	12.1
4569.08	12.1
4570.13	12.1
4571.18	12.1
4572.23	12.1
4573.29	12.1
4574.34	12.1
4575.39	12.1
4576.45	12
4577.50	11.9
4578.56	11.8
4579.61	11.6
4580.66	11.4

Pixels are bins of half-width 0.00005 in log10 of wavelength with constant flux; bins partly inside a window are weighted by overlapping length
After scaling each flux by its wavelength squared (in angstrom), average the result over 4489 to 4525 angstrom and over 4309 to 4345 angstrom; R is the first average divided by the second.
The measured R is 1.38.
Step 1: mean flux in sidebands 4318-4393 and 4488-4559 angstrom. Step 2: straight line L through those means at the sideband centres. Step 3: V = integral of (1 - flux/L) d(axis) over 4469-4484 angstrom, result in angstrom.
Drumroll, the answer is -0.5 angstrom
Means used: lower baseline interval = 10.2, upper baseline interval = 11.8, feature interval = 11.7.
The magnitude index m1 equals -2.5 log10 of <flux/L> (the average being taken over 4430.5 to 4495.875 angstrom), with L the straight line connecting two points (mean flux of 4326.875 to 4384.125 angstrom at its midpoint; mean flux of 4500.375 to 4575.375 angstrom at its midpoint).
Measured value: -0.009 mag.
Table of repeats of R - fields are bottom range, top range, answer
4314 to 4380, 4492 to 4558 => 1.23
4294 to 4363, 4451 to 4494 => 1.29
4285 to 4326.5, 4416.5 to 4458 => 1.40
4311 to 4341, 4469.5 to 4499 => 1.28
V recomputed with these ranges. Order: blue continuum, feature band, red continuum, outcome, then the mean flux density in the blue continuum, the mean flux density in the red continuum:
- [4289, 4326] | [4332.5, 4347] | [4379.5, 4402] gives -1.13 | 8.46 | 9.69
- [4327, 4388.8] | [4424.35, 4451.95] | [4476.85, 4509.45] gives -0.08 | 10.2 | 12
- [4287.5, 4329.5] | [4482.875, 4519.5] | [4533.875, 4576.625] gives -3.41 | 8.55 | 11.8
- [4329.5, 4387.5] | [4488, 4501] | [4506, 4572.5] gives -0.42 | 10.3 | 11.8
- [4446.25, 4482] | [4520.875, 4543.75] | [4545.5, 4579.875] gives 0.85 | 11.2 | 12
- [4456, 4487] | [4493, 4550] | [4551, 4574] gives -0.46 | 11.2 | 12.1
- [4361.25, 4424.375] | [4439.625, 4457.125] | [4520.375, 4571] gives -0.79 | 10.4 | 11.6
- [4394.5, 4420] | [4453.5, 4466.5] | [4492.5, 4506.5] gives 1.01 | 10.5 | 12.1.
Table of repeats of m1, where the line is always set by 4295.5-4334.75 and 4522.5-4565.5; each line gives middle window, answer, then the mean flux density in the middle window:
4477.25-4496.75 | -0.081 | 11.7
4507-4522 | -0.107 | 12.4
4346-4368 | -0.158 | 10.7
